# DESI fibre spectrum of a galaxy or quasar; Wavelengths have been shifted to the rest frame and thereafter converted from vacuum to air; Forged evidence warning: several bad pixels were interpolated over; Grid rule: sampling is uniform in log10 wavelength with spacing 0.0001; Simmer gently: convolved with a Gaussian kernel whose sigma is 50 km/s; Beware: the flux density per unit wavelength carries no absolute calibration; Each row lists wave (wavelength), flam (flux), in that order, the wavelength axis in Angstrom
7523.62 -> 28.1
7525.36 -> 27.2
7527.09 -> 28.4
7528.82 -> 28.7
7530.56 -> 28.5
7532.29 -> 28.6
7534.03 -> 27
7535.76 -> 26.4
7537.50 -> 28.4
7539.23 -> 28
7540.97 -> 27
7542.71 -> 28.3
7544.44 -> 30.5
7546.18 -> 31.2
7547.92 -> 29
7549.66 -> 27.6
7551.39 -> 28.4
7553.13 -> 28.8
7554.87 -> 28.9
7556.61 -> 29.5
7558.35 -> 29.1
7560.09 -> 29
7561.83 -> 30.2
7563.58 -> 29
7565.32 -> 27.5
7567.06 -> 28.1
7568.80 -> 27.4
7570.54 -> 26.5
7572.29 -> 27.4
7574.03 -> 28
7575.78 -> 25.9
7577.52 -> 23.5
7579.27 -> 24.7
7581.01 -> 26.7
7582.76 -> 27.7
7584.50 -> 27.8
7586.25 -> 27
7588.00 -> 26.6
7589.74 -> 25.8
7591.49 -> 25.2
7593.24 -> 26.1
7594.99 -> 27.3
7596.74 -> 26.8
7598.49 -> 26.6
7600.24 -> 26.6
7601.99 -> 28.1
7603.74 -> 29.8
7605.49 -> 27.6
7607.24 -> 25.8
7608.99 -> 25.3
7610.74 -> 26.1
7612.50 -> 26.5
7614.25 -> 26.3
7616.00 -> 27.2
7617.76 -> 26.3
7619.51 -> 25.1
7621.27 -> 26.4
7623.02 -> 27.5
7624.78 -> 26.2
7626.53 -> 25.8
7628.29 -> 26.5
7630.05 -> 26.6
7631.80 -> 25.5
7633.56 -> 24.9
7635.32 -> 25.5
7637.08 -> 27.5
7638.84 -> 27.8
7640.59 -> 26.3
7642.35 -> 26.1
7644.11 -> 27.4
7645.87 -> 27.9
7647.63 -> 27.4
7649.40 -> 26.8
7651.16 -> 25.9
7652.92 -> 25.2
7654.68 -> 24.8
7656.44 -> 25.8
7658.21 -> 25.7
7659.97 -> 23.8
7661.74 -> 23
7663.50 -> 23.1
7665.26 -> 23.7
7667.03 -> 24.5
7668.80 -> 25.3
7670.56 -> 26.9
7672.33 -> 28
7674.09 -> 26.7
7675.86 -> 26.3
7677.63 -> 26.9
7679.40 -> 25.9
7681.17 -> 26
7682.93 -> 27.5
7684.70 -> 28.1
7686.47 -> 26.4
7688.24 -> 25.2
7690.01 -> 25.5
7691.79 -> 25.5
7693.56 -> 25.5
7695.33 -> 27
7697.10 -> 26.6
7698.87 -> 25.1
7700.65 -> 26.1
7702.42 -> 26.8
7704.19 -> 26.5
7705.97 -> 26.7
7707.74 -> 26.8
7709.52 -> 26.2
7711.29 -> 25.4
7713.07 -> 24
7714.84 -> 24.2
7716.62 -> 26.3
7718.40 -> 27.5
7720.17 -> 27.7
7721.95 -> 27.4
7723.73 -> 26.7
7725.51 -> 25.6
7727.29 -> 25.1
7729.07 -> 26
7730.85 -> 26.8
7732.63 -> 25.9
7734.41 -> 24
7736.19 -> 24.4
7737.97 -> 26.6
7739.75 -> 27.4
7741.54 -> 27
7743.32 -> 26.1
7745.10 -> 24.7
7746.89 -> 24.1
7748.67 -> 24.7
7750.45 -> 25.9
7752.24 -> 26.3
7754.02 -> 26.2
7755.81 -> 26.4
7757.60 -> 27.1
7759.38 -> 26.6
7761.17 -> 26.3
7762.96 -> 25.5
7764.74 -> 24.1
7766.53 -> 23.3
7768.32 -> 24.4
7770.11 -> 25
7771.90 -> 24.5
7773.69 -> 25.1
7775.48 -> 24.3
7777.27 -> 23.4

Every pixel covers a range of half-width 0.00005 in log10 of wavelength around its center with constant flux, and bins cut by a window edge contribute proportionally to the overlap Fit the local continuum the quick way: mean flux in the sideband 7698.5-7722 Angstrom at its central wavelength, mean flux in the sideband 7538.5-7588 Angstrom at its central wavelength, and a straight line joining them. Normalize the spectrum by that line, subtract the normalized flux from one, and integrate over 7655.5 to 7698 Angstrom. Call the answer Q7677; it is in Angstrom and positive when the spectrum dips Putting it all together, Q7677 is 1.3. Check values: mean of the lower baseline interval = 27.9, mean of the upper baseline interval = 26.2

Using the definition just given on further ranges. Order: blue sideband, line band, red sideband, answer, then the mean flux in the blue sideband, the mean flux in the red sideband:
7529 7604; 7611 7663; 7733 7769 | 1.5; 27.7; 25.6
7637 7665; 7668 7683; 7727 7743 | -0.4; 25.8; 25.9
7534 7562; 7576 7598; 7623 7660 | 1.1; 28.7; 26.2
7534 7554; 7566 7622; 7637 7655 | 1.9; 28.5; 26.7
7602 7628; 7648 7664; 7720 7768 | 0.8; 26.6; 25.8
